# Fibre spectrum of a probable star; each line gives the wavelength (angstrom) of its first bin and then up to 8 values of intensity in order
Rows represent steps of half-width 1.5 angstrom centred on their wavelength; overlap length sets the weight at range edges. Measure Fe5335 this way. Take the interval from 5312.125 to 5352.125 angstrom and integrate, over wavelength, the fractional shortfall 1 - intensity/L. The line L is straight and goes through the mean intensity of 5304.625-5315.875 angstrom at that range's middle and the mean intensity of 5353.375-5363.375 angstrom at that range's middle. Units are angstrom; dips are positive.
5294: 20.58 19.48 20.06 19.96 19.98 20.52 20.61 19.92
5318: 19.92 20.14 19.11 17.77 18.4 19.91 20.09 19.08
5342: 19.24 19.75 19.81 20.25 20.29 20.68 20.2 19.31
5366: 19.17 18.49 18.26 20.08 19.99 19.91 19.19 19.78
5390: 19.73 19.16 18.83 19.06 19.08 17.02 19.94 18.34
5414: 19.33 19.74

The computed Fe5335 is 1.4 angstrom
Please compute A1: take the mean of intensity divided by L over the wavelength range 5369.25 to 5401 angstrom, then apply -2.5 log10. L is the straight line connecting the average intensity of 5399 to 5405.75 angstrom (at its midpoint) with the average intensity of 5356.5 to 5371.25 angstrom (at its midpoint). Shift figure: -0.03 mag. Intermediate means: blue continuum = 19.4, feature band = 19.4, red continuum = 18.4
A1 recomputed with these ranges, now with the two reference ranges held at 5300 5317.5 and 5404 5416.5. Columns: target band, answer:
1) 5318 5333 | 0.049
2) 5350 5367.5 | -0.026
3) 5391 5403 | -0.004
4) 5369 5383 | -0.009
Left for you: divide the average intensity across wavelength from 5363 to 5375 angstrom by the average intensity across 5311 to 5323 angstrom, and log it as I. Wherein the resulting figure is 0.9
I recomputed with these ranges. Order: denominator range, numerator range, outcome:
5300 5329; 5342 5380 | 1.00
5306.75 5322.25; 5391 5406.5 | 0.92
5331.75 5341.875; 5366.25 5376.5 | 0.97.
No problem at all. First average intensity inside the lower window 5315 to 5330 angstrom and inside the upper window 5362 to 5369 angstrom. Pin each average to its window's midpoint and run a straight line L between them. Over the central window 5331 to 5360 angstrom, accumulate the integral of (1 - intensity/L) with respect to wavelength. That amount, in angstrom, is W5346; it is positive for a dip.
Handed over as -1.1 angstrom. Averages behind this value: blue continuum 19.2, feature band 19.9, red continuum 19.1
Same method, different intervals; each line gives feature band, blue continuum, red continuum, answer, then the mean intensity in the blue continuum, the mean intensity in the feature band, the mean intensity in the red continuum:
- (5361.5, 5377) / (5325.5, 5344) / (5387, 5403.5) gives 0.1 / 19.1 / 19.1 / 19.2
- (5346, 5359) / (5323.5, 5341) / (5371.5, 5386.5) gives -0.6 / 19.1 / 20.2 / 19.6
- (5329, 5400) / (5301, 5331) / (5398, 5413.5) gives -1.4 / 19.7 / 19.5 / 18.7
